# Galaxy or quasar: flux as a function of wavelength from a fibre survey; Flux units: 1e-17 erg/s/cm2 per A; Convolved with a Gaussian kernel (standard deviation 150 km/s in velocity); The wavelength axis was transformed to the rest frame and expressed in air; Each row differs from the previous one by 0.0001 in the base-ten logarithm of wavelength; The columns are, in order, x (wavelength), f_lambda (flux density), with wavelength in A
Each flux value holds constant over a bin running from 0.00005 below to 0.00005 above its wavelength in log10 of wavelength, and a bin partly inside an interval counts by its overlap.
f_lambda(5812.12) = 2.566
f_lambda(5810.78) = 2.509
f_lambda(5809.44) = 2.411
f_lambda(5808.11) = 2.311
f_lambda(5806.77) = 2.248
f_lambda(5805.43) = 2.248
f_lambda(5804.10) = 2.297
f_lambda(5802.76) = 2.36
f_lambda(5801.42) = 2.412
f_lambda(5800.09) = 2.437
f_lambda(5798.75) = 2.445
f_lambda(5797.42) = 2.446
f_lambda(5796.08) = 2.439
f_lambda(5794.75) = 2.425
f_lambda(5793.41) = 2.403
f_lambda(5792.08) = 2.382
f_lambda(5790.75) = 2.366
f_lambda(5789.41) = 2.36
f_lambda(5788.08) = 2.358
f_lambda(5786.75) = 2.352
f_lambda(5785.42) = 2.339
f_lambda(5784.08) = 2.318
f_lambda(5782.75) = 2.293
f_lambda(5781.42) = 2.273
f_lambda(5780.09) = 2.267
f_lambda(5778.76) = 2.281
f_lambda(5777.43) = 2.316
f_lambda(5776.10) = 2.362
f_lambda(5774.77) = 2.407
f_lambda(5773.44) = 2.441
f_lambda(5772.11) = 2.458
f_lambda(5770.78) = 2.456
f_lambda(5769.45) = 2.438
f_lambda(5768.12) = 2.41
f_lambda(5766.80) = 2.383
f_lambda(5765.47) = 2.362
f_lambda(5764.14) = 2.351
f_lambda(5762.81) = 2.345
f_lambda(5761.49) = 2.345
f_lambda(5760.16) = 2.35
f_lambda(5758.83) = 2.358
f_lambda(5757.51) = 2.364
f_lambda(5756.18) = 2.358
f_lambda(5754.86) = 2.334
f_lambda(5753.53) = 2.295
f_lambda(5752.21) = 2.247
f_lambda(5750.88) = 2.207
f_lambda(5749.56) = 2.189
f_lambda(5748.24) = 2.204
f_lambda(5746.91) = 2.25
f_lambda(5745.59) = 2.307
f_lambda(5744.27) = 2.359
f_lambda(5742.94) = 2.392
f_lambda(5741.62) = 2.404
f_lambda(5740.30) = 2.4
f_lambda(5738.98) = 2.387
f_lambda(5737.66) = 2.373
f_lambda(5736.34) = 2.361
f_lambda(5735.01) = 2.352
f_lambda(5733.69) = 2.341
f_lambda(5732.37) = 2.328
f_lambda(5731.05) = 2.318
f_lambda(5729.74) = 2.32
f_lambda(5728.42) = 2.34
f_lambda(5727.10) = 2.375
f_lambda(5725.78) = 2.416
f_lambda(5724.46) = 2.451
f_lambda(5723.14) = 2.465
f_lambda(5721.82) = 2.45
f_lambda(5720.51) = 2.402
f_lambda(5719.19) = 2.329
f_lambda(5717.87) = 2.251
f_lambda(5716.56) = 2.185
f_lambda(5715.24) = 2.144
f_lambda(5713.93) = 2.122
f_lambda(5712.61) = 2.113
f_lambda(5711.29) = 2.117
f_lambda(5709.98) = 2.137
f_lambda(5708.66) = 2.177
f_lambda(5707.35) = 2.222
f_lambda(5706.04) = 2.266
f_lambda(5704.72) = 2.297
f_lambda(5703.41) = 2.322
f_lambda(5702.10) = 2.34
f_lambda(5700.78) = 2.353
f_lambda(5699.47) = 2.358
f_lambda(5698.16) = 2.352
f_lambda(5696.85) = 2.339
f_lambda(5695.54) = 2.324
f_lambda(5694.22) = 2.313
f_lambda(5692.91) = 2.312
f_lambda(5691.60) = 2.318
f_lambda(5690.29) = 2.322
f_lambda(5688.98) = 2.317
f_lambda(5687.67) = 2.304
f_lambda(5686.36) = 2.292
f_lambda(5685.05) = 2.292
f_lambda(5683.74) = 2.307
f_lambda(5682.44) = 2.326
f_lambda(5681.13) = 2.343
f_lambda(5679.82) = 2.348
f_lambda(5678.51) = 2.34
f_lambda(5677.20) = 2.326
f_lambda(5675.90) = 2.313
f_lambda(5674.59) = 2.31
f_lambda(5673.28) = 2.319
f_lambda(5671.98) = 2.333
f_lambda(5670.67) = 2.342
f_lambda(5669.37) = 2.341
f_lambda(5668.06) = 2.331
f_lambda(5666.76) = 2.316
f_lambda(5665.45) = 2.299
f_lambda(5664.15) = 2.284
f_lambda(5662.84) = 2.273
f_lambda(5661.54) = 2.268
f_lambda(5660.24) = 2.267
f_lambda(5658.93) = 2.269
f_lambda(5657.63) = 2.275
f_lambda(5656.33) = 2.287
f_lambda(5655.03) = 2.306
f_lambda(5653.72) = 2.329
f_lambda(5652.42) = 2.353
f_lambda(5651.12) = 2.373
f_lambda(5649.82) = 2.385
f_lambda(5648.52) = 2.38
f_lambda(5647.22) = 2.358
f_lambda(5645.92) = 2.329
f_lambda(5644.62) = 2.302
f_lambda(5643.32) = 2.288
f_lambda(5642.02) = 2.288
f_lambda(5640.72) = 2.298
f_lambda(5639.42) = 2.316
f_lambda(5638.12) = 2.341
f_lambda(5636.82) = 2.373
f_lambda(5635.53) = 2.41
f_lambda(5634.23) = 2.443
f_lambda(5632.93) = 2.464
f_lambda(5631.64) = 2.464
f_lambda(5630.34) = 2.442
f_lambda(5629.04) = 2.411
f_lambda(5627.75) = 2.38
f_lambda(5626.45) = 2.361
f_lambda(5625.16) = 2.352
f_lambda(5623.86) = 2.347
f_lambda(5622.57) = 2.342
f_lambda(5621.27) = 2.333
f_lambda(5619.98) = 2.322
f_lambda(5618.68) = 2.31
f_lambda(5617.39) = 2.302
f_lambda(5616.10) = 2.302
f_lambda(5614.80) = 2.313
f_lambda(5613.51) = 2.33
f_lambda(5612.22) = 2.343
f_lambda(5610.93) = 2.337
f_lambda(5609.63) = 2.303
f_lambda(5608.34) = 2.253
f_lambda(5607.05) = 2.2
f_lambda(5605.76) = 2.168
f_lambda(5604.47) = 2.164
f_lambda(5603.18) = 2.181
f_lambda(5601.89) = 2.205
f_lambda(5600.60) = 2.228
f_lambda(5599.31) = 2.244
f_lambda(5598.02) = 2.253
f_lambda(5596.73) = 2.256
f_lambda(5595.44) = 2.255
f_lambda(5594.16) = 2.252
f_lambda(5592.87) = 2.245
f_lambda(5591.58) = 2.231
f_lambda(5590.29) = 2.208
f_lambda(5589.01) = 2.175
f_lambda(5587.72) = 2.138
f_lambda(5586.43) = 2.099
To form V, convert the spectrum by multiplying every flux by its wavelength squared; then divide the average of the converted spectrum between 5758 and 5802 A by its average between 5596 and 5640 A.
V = 1.08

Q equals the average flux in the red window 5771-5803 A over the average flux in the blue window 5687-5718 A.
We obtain 1.0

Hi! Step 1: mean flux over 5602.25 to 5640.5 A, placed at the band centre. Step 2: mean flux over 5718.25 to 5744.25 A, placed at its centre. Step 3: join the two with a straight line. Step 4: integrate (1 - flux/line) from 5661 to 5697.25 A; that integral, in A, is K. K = 0.6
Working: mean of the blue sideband 2.33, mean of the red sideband 2.38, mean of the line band 2.32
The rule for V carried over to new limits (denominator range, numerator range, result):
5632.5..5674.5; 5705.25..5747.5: 1.02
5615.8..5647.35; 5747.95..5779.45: 1.04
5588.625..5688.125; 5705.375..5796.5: 1.05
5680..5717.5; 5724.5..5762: 1.04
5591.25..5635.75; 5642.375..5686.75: 1.02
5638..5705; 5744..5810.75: 1.05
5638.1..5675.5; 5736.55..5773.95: 1.05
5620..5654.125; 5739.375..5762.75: 1.02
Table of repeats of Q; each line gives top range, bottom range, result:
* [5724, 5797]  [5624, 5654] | 0.99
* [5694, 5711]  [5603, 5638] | 0.98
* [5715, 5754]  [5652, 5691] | 1.01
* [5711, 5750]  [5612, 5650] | 0.98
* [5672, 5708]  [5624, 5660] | 0.99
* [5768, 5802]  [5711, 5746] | 1.02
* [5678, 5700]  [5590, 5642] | 1.01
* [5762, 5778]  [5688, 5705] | 1.03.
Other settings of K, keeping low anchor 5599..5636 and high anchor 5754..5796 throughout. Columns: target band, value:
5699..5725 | 0.8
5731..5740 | 0.0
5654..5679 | 0.3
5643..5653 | -0.1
